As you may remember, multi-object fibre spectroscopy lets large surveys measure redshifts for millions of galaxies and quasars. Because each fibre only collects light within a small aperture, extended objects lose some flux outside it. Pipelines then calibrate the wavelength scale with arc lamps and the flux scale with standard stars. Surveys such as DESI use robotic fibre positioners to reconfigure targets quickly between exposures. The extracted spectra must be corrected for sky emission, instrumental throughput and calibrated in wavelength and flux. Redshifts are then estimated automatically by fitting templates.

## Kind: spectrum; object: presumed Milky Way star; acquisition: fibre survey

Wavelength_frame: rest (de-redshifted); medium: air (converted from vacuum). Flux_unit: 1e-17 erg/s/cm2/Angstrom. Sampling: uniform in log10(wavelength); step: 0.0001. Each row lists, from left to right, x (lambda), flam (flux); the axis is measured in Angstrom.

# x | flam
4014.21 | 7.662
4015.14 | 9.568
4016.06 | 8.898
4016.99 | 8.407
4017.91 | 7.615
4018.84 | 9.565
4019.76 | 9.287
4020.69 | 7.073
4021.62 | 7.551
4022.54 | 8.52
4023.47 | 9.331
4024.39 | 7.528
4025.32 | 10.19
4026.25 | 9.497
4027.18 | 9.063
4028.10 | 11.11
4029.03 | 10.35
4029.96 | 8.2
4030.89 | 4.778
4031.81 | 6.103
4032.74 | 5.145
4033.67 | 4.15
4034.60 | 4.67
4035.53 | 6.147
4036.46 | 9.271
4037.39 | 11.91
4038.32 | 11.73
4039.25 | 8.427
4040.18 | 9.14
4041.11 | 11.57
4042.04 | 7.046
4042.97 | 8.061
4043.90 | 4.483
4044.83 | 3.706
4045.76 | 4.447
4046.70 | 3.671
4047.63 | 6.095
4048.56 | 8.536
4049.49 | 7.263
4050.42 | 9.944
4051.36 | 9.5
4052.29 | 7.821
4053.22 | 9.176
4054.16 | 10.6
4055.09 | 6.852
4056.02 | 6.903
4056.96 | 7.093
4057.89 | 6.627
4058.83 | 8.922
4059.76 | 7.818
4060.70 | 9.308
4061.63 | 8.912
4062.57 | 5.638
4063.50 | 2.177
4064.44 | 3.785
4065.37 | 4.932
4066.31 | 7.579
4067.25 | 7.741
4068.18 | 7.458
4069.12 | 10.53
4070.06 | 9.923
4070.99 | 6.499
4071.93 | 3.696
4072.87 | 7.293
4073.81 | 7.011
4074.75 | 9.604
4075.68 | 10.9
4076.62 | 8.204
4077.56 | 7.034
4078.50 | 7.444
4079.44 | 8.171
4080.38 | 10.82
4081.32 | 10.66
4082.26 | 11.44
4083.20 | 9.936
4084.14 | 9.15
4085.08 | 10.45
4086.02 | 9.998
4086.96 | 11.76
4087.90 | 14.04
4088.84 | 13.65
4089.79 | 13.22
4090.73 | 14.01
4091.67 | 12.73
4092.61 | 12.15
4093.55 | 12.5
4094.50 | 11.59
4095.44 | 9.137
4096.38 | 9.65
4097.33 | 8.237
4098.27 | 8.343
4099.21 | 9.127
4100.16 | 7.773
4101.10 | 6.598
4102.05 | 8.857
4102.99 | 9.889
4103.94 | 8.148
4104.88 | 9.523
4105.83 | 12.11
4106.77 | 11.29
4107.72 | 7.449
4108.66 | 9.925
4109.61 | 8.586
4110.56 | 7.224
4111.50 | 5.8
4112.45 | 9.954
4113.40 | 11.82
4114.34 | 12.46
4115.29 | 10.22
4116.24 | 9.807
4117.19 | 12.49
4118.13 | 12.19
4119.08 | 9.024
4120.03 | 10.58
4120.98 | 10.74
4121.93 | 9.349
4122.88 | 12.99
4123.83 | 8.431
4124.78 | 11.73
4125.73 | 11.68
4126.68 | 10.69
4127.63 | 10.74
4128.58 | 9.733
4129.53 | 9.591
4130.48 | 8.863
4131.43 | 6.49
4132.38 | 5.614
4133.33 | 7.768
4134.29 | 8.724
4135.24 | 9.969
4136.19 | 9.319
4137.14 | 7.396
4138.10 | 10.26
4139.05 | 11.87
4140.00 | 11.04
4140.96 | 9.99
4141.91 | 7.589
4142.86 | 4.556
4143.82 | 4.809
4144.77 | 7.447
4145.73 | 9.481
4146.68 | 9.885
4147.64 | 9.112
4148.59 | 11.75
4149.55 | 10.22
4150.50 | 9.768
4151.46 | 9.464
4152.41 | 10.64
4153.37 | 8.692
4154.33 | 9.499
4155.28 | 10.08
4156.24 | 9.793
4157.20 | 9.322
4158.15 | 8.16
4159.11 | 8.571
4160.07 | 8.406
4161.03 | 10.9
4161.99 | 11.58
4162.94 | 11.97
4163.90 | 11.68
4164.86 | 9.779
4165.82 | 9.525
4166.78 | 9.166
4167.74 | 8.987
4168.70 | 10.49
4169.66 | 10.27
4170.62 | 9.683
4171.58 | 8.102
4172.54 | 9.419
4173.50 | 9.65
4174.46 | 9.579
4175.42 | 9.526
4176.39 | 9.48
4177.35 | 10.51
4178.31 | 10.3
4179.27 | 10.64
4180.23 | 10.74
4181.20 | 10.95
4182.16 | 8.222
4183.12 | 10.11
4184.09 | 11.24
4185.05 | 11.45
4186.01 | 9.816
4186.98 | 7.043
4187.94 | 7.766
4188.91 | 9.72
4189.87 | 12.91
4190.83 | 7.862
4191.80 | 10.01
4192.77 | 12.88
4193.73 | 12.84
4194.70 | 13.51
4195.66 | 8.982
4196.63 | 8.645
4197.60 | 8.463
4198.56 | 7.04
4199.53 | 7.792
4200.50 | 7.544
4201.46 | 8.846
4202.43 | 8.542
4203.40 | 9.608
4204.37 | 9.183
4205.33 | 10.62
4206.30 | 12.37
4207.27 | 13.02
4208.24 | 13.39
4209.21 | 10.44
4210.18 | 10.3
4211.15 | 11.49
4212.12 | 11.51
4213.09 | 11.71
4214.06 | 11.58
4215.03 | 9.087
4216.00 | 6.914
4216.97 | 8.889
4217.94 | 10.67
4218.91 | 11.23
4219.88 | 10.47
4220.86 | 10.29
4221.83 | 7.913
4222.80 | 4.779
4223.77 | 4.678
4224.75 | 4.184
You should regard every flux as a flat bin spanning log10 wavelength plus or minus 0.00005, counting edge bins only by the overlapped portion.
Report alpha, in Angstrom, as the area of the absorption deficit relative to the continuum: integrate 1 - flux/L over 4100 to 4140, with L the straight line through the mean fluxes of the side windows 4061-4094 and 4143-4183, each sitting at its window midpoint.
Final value -1.0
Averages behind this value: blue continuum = 9.18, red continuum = 9.63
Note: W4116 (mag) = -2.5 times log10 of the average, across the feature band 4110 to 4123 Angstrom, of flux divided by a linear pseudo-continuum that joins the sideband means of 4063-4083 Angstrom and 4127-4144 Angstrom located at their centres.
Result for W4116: -0.22 mag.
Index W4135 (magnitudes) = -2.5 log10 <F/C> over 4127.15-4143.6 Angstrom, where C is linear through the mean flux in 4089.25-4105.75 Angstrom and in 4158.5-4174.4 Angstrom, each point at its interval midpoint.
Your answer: 0.15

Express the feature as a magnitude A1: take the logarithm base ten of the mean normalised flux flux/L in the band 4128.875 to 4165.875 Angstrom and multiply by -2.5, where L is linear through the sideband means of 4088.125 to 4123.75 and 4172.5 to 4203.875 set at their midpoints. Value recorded 0.087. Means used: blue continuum 10.3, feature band 9.22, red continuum 9.75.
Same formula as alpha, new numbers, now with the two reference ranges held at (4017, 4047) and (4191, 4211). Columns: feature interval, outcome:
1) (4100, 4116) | -0.8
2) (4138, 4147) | 0.7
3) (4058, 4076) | 2.2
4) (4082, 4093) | -4.2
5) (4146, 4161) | -0.1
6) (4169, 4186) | -0.2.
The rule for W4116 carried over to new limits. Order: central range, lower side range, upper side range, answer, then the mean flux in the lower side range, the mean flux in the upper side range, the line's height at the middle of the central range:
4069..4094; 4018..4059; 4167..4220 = -0.19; 7.88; 10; 8.47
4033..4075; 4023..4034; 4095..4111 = 0.13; 8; 8.93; 8.32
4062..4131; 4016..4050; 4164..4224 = -0.11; 7.79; 9.84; 8.6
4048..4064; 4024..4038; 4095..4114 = 0.06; 7.91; 9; 8.28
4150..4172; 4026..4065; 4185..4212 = -0.04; 7.5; 10.1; 9.44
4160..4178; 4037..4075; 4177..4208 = -0.04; 7.52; 10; 9.57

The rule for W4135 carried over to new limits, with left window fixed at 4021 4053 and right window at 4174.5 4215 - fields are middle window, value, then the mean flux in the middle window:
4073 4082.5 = -0.07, 9.01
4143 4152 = 0.06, 8.95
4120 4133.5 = -0.06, 9.68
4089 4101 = -0.22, 10.7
